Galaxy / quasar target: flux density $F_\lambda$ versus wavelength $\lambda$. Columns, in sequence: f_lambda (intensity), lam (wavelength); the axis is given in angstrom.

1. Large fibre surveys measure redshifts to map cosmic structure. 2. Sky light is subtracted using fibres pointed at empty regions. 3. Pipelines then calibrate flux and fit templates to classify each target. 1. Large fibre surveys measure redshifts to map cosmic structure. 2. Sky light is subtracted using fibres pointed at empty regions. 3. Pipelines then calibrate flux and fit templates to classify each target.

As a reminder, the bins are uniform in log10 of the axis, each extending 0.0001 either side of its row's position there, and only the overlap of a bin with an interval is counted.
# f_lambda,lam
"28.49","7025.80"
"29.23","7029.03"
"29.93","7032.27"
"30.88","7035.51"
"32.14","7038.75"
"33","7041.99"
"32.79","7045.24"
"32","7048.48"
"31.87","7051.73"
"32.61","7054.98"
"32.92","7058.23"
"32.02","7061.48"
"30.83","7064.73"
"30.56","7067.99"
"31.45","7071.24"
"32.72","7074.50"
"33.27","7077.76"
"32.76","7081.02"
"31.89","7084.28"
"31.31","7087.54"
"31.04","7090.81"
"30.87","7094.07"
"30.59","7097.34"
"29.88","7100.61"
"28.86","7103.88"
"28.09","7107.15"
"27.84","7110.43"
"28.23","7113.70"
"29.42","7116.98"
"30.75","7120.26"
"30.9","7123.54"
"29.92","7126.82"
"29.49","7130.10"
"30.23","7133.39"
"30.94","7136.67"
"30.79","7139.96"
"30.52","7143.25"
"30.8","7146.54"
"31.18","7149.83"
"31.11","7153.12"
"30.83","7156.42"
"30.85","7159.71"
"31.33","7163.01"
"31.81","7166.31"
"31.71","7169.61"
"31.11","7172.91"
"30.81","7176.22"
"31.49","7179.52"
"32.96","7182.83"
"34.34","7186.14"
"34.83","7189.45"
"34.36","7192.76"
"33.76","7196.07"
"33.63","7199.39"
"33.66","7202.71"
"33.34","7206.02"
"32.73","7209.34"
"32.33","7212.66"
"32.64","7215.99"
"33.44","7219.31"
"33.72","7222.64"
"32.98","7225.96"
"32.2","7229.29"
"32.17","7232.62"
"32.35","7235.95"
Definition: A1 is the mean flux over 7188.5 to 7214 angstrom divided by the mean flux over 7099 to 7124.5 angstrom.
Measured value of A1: 1.15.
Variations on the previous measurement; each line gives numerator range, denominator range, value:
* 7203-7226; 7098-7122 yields 1.14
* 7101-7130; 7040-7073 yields 0.92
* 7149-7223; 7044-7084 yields 1.01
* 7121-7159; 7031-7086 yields 0.96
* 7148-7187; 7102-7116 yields 1.11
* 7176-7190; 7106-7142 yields 1.11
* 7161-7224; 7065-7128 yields 1.07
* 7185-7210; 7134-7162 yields 1.10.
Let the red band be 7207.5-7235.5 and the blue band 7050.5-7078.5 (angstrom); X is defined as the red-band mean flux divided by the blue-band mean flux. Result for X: 1.02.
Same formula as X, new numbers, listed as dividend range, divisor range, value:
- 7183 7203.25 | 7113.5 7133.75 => 1.14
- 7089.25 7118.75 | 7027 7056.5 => 0.93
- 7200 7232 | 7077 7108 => 1.07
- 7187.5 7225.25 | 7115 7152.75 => 1.10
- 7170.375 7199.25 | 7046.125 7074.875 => 1.03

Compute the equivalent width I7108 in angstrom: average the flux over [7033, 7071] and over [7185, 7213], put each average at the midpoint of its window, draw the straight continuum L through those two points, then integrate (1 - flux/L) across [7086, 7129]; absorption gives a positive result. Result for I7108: 3.7 angstrom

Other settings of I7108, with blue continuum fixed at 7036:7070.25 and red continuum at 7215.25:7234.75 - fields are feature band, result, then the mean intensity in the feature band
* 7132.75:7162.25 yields 1.5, 30.8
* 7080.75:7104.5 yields 1.0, 30.9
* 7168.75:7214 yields -0.4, 33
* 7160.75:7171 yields 0.3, 31.6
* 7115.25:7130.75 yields 1.1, 30.1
